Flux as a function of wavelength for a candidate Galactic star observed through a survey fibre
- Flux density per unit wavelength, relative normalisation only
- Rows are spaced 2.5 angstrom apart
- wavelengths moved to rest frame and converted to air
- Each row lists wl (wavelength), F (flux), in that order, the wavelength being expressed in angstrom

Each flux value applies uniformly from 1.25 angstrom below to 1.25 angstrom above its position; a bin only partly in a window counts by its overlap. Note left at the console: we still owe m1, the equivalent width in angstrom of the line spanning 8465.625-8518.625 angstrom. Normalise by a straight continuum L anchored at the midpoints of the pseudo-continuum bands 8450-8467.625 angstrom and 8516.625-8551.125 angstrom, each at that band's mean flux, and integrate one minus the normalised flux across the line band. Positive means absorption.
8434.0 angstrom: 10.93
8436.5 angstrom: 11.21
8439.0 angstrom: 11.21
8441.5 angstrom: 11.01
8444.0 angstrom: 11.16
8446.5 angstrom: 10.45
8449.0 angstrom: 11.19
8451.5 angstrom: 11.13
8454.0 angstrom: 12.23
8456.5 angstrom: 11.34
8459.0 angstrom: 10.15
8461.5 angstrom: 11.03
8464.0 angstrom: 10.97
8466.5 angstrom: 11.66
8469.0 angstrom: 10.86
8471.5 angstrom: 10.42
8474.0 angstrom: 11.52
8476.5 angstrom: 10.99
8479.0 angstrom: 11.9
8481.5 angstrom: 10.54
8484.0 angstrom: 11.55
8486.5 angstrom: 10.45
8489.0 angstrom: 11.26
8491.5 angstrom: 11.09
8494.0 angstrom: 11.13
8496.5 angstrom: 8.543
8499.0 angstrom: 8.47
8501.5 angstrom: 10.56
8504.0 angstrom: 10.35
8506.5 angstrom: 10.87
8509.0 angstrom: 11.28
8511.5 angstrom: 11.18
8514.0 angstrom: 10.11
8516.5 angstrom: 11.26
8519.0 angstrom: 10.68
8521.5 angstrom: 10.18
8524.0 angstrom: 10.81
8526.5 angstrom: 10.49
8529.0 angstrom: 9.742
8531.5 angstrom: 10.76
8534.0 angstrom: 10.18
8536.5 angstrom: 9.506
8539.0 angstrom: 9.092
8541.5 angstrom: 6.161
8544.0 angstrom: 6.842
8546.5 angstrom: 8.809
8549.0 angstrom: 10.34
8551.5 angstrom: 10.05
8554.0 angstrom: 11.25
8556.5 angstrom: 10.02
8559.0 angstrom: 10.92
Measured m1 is -1.4 angstrom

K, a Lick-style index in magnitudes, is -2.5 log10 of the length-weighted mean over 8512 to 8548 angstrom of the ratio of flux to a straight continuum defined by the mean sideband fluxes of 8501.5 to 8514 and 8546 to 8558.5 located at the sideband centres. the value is 0.09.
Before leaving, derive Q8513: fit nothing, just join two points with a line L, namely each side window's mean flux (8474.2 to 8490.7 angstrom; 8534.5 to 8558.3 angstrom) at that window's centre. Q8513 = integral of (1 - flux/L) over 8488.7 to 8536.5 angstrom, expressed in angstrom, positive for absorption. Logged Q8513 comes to -1.05 angstrom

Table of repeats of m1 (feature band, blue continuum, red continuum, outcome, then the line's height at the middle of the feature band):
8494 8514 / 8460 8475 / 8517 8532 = 0.8 angstrom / 10.7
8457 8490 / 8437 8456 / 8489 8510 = -0.8 angstrom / 10.8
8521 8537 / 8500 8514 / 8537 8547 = -2.5 angstrom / 8.88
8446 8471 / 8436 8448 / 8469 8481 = -0.1 angstrom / 11.1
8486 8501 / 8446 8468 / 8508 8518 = 1.2 angstrom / 11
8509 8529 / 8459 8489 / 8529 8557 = -1.4 angstrom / 9.95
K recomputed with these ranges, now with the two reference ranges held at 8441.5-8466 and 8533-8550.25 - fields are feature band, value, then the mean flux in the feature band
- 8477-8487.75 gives -0.081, 11.1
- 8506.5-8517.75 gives -0.155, 10.9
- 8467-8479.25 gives -0.056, 11.1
